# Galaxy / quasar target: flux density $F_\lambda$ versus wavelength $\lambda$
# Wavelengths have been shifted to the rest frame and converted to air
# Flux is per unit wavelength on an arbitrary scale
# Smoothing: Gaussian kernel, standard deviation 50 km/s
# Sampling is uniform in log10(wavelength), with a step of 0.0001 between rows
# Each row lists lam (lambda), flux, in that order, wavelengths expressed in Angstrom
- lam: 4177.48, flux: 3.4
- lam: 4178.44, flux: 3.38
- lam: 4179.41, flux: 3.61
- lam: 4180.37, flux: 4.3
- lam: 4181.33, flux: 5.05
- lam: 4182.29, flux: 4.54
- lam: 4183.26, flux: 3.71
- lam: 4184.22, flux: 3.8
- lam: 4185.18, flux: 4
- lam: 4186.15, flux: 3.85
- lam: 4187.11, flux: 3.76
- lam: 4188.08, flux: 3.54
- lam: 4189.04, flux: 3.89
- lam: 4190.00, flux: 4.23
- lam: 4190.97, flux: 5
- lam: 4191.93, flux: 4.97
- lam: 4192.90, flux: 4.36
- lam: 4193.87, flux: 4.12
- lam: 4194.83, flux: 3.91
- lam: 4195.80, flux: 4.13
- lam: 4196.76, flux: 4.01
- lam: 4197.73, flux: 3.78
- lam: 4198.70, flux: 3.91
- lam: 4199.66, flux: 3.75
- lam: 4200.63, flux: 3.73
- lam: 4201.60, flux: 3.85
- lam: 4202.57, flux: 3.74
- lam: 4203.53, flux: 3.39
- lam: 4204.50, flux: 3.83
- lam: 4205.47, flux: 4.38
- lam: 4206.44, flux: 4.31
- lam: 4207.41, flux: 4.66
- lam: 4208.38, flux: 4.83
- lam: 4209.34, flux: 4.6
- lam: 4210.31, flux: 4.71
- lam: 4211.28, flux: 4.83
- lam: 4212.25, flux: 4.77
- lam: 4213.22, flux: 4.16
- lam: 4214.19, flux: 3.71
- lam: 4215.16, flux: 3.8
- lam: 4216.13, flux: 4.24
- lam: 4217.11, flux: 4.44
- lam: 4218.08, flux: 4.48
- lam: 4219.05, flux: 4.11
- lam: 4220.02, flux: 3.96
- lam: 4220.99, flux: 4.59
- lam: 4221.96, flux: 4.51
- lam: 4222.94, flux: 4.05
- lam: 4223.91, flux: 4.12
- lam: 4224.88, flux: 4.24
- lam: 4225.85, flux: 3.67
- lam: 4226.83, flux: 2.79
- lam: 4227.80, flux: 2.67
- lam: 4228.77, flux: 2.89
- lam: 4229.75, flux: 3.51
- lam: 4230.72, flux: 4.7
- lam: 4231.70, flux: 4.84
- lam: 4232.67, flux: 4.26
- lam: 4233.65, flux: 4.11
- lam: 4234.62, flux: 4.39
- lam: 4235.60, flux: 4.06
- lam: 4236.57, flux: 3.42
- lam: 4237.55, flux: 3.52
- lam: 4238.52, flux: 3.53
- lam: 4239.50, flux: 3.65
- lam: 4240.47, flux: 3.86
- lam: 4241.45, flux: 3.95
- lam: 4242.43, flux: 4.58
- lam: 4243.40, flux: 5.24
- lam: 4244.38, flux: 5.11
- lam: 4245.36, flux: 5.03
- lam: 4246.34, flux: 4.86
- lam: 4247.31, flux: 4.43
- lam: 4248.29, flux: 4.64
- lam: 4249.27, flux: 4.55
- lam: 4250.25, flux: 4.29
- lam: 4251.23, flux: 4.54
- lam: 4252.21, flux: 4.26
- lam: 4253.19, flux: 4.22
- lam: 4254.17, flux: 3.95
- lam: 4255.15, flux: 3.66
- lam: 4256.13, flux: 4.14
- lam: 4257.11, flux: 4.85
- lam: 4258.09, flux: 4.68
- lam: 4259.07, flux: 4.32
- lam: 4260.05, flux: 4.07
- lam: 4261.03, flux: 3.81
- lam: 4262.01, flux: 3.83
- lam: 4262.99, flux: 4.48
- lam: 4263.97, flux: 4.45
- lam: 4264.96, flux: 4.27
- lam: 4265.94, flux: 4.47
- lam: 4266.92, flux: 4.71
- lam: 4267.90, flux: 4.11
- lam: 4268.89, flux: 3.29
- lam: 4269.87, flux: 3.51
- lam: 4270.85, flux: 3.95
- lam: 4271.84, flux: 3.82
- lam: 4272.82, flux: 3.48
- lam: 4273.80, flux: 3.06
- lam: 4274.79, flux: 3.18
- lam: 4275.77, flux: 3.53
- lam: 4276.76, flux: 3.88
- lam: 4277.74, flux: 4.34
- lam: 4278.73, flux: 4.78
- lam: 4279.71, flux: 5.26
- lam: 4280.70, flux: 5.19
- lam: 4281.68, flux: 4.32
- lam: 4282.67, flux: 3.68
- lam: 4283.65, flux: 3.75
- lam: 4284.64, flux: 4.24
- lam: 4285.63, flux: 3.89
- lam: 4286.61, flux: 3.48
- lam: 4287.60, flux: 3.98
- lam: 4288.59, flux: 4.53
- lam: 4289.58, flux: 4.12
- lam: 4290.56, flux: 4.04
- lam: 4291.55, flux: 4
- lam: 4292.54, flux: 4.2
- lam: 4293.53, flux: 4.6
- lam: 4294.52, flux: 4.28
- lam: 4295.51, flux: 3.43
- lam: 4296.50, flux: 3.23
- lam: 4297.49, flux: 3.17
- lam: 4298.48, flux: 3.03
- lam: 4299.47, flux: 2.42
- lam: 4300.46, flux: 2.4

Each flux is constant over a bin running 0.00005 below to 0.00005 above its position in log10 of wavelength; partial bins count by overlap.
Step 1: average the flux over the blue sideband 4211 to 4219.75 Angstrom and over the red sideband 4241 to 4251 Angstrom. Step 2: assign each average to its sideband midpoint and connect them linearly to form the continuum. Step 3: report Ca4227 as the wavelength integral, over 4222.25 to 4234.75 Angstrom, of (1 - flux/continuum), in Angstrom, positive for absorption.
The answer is 1.62 Angstrom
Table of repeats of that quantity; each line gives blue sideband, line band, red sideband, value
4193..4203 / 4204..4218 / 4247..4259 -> -1.3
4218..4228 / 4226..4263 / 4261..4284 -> -1.4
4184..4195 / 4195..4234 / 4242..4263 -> 1.6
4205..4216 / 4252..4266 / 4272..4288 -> -0.3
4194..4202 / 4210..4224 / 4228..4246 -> -1.0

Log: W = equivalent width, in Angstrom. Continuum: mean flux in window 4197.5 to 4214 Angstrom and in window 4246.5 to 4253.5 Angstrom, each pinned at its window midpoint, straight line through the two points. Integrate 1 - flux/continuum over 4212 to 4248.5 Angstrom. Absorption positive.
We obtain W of 1.8 Angstrom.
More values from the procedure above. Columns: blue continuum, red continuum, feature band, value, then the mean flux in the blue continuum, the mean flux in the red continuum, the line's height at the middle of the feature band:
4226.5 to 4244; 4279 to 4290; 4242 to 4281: -1.8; 3.91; 4.23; 4.08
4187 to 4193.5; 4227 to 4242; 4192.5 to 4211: 0.2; 4.27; 3.81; 4.15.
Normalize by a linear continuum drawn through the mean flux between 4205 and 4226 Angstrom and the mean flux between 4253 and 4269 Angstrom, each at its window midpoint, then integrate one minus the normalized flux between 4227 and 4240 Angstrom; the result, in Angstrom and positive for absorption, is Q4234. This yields 1.5 Angstrom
